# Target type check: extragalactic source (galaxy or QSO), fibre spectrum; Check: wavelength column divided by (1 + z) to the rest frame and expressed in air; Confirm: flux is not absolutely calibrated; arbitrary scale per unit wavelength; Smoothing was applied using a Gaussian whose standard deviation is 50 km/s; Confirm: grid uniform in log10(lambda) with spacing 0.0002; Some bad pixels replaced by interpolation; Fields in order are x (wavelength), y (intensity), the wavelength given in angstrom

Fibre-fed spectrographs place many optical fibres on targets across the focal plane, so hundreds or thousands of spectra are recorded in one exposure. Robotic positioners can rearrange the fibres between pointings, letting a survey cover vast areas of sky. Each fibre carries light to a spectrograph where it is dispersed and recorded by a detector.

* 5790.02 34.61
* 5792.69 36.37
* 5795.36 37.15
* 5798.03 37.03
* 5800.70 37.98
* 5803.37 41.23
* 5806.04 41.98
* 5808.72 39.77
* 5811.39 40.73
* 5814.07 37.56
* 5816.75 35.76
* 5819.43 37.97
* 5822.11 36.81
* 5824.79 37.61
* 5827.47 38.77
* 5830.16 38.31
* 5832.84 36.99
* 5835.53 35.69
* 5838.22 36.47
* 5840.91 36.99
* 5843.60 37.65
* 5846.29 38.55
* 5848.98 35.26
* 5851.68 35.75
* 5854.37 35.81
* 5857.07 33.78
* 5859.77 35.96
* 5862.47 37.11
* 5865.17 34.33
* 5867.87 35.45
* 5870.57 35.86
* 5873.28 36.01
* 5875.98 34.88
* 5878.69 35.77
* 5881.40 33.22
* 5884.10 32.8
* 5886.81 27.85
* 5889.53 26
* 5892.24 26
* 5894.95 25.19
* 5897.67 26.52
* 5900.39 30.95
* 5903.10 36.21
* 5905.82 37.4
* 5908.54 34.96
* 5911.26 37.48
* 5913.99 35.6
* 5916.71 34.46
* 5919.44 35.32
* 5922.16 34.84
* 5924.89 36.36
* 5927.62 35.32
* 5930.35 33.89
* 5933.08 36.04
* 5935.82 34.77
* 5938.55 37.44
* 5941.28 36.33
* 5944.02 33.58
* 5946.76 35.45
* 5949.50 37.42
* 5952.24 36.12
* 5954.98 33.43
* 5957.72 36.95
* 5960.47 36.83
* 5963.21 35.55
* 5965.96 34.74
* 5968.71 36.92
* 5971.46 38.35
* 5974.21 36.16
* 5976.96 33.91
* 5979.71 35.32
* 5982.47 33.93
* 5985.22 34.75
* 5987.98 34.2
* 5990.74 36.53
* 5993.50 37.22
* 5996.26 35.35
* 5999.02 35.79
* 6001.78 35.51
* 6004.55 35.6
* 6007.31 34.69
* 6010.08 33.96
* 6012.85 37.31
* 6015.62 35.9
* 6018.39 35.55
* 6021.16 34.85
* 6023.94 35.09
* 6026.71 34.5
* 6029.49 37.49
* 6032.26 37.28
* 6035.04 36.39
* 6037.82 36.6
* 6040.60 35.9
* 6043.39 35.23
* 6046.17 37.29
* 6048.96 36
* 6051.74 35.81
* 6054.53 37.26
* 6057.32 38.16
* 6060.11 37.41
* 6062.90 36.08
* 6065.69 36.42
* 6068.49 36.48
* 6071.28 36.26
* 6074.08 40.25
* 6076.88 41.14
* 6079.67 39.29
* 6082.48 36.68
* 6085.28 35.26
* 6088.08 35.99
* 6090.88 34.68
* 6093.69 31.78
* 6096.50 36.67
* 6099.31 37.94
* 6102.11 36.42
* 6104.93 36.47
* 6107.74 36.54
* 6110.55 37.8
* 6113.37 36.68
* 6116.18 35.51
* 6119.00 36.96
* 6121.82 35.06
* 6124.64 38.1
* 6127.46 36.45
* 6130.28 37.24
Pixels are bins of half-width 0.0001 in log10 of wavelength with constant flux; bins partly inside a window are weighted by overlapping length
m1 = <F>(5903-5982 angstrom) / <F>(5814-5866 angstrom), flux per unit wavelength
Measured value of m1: 0.97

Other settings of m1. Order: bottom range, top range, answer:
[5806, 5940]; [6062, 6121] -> 1.04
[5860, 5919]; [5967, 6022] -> 1.07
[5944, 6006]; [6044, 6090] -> 1.04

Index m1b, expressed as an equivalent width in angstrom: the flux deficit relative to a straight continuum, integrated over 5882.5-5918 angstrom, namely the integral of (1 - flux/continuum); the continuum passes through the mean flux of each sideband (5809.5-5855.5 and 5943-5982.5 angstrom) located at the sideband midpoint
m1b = 4.7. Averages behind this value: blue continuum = 37.3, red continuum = 35.7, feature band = 31.7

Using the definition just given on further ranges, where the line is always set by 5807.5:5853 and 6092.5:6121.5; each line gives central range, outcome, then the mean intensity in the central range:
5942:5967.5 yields 0.9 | 35.6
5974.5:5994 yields 0.9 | 35.1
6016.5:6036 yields 0.4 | 35.9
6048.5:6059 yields -0.1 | 36.9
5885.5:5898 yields 3.7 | 26.3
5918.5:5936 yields 0.8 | 35.2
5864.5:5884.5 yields 1.3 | 34.9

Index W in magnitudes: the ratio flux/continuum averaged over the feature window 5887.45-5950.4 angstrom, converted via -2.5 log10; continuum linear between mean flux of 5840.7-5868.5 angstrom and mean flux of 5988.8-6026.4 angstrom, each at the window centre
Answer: 0.07 mag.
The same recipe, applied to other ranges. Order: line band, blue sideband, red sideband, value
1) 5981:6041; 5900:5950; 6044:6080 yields 0.03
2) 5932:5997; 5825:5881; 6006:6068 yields 0.01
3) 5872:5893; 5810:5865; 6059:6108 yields 0.16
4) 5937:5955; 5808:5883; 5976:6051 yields 0.00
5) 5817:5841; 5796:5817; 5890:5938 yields 0.02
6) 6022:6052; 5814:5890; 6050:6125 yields 0.01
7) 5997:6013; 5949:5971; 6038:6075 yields 0.03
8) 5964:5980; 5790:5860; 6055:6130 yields 0.03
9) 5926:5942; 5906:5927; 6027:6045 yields 0.00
